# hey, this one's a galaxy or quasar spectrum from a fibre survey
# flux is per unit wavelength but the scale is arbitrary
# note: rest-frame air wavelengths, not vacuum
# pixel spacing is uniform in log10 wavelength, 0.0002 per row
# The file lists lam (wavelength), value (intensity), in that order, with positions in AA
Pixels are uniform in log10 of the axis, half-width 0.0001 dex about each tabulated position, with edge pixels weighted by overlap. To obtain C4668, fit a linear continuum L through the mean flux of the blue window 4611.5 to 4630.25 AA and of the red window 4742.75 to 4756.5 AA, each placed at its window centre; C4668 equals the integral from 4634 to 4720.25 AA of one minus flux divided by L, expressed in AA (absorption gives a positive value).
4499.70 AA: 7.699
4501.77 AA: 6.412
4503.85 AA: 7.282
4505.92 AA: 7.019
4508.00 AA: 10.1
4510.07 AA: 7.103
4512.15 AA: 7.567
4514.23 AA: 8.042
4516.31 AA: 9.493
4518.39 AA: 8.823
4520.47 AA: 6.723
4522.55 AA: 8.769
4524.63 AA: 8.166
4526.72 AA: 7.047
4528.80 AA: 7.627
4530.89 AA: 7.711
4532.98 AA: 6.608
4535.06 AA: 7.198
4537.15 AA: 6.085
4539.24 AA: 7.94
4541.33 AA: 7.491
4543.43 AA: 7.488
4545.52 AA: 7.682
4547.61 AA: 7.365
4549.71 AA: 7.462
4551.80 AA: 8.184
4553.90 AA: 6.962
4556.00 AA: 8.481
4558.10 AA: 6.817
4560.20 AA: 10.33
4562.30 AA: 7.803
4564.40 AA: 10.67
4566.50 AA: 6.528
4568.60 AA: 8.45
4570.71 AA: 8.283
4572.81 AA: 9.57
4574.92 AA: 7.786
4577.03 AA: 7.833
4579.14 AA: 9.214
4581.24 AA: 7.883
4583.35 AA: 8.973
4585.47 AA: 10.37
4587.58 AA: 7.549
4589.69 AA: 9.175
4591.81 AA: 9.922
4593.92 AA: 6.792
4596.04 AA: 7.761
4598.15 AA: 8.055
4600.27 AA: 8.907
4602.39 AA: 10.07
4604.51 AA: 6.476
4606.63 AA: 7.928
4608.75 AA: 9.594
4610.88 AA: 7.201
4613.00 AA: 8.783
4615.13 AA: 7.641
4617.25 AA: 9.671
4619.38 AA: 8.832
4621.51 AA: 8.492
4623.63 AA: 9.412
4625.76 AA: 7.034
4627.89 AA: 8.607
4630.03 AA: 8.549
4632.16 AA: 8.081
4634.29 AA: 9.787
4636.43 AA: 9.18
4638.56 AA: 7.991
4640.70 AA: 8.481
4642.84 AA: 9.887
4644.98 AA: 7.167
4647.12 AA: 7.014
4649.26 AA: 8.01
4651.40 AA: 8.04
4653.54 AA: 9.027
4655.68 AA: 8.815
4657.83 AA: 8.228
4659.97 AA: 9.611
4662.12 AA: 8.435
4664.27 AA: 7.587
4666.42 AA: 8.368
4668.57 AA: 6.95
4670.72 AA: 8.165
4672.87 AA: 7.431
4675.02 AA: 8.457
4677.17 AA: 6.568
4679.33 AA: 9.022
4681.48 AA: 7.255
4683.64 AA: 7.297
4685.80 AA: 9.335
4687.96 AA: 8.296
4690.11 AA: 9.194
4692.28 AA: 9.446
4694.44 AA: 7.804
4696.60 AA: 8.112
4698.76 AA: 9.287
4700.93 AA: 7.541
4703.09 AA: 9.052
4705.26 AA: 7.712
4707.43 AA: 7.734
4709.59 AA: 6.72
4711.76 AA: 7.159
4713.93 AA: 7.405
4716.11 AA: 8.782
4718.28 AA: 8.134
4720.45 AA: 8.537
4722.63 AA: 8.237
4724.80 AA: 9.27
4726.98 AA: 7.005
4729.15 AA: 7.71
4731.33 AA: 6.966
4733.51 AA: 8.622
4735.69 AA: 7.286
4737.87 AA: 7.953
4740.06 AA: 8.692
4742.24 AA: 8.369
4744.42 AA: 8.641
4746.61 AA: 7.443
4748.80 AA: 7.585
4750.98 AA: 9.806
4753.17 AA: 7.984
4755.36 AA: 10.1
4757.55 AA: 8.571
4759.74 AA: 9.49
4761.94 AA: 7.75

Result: 3.5 AA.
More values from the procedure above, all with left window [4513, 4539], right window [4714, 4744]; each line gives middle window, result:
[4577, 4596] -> -2.0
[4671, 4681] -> 0.2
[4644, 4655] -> 0.1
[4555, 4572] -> -1.5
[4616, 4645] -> -2.9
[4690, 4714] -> -0.1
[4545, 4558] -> 0.2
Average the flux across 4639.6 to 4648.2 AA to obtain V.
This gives 8.13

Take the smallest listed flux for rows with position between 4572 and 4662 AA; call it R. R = 6.476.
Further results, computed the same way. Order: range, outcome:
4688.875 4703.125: 7.541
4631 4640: 7.991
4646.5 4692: 6.568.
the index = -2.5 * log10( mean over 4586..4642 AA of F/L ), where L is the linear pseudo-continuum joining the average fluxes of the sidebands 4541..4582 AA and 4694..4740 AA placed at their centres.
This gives -0.05 mag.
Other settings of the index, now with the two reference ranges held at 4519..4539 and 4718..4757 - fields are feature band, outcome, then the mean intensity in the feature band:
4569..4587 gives -0.148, 8.69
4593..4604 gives -0.078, 8.24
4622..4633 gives -0.075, 8.35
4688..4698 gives -0.074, 8.63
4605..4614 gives -0.073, 8.25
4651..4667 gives -0.081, 8.54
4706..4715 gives 0.121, 7.28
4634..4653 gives -0.066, 8.35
